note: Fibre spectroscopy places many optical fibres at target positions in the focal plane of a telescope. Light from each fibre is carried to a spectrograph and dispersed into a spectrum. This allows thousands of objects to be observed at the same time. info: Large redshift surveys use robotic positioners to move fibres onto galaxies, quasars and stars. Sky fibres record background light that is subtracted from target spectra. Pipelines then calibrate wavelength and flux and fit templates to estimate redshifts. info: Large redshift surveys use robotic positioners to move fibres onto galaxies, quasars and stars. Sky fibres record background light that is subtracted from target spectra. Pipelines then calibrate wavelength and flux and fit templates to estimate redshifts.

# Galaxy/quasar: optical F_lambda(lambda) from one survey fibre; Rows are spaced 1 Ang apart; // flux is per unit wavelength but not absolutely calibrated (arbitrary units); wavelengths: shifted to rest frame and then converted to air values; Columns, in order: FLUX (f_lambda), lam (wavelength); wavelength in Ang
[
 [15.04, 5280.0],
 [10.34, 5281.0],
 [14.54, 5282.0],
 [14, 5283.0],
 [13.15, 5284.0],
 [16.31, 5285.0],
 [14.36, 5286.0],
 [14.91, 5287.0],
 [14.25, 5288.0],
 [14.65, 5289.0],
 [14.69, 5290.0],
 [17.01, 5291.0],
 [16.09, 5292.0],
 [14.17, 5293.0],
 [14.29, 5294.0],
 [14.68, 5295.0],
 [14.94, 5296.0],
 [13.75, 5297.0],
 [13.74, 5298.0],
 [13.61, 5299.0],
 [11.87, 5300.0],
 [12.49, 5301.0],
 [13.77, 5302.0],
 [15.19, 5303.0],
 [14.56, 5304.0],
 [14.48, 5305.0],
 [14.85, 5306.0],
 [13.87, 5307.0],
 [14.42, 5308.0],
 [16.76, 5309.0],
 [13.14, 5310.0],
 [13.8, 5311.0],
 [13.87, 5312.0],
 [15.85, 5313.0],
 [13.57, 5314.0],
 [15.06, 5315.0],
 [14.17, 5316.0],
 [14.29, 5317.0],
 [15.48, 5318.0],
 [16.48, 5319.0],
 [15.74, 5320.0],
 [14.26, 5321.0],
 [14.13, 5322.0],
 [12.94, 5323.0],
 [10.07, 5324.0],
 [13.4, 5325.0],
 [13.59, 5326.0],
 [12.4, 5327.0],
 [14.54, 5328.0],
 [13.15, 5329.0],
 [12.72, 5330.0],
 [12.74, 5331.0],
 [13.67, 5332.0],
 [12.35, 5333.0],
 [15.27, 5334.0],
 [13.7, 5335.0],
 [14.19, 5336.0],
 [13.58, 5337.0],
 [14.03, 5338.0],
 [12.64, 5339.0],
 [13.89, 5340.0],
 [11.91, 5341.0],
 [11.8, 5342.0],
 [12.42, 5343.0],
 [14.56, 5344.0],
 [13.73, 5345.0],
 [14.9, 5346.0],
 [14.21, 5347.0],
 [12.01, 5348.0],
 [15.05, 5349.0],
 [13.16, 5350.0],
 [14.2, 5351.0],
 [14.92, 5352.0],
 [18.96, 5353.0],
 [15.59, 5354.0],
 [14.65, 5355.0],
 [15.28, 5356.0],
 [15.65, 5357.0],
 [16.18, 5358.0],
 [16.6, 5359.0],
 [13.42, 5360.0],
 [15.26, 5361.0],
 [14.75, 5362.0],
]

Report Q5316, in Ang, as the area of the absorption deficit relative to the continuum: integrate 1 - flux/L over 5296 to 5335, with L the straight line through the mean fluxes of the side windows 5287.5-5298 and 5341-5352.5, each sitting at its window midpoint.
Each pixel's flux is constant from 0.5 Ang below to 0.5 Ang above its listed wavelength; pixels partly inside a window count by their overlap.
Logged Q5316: 1.0 Ang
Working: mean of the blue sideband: 14.8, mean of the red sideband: 13.6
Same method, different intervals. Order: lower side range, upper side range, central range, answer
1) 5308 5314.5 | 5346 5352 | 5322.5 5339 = 1.1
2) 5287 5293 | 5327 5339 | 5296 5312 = 0.7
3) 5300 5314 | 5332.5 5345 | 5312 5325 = -0.3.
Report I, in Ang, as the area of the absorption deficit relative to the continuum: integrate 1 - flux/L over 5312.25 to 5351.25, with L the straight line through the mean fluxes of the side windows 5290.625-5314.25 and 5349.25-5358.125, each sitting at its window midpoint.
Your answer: 3.1 Ang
